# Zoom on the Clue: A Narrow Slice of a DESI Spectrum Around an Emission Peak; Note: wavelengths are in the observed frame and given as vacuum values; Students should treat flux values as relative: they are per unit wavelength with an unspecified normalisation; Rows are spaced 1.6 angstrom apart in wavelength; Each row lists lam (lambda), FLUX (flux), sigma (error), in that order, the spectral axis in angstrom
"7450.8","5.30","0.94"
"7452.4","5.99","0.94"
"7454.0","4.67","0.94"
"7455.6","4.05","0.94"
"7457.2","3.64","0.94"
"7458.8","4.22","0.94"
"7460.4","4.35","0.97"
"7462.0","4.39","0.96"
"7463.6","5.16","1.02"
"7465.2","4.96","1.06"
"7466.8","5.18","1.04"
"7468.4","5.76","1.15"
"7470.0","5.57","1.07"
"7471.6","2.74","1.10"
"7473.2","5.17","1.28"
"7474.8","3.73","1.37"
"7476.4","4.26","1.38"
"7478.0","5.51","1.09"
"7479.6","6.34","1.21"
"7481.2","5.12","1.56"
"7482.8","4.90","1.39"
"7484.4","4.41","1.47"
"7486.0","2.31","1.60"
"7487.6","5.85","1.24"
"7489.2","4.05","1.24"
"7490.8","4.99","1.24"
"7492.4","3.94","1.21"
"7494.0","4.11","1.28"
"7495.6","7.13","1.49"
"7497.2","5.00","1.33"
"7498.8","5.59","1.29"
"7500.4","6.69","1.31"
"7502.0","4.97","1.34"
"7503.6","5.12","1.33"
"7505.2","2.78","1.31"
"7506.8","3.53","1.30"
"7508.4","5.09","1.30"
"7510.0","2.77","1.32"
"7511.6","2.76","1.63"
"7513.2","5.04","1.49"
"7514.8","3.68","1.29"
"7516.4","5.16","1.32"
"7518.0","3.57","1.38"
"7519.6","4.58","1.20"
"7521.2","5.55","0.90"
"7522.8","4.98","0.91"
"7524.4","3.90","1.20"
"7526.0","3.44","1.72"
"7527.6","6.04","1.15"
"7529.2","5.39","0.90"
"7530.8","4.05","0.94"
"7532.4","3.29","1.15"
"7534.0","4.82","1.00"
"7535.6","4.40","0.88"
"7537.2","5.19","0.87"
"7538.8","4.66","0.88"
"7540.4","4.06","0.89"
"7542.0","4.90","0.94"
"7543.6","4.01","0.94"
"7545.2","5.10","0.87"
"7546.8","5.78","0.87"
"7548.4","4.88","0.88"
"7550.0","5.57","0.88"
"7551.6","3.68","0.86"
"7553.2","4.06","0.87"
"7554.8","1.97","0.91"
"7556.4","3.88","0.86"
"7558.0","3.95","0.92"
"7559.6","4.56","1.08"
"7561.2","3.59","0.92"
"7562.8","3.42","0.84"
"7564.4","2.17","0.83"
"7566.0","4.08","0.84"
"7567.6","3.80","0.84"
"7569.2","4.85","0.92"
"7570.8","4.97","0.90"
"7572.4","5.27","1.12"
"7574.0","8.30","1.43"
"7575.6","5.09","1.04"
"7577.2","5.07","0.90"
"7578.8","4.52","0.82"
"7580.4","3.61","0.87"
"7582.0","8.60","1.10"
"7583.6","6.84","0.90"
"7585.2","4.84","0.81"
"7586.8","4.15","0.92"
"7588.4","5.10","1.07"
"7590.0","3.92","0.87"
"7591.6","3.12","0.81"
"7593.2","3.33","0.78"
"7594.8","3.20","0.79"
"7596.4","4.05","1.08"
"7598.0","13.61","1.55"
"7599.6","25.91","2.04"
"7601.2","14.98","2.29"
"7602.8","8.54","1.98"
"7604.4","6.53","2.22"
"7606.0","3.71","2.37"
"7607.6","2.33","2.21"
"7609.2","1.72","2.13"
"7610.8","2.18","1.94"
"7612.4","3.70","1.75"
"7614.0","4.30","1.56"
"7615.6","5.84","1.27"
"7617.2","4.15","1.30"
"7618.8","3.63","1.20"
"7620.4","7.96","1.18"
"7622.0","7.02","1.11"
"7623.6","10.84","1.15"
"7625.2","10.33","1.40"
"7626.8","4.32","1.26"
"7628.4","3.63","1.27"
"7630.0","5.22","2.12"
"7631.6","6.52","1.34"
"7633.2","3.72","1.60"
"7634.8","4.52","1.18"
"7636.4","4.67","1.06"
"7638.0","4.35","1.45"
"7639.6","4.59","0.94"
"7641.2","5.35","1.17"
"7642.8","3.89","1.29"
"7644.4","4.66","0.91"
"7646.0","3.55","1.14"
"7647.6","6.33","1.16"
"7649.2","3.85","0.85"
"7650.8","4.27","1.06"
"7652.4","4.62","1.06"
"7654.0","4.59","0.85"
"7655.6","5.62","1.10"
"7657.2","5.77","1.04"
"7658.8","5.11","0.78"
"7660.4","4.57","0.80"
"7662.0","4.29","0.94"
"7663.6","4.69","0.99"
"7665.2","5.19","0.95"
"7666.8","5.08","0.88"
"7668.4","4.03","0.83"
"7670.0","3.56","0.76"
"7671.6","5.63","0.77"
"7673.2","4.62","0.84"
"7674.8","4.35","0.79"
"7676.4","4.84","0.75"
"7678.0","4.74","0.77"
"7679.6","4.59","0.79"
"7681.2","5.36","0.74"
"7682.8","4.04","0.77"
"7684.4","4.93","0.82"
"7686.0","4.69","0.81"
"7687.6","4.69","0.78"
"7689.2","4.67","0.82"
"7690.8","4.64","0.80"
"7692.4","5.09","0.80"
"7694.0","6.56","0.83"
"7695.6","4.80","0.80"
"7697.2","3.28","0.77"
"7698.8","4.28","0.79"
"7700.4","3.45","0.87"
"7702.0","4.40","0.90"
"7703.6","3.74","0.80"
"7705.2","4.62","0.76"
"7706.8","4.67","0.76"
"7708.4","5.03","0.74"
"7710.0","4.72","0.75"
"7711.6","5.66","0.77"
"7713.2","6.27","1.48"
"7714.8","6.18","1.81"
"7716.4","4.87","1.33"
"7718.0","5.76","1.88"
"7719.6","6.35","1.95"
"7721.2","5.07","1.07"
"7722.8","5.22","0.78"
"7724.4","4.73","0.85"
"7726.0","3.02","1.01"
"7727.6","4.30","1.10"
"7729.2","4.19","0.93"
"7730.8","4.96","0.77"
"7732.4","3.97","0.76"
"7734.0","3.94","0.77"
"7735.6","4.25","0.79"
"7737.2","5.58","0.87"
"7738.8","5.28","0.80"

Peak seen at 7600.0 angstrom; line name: H-alpha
